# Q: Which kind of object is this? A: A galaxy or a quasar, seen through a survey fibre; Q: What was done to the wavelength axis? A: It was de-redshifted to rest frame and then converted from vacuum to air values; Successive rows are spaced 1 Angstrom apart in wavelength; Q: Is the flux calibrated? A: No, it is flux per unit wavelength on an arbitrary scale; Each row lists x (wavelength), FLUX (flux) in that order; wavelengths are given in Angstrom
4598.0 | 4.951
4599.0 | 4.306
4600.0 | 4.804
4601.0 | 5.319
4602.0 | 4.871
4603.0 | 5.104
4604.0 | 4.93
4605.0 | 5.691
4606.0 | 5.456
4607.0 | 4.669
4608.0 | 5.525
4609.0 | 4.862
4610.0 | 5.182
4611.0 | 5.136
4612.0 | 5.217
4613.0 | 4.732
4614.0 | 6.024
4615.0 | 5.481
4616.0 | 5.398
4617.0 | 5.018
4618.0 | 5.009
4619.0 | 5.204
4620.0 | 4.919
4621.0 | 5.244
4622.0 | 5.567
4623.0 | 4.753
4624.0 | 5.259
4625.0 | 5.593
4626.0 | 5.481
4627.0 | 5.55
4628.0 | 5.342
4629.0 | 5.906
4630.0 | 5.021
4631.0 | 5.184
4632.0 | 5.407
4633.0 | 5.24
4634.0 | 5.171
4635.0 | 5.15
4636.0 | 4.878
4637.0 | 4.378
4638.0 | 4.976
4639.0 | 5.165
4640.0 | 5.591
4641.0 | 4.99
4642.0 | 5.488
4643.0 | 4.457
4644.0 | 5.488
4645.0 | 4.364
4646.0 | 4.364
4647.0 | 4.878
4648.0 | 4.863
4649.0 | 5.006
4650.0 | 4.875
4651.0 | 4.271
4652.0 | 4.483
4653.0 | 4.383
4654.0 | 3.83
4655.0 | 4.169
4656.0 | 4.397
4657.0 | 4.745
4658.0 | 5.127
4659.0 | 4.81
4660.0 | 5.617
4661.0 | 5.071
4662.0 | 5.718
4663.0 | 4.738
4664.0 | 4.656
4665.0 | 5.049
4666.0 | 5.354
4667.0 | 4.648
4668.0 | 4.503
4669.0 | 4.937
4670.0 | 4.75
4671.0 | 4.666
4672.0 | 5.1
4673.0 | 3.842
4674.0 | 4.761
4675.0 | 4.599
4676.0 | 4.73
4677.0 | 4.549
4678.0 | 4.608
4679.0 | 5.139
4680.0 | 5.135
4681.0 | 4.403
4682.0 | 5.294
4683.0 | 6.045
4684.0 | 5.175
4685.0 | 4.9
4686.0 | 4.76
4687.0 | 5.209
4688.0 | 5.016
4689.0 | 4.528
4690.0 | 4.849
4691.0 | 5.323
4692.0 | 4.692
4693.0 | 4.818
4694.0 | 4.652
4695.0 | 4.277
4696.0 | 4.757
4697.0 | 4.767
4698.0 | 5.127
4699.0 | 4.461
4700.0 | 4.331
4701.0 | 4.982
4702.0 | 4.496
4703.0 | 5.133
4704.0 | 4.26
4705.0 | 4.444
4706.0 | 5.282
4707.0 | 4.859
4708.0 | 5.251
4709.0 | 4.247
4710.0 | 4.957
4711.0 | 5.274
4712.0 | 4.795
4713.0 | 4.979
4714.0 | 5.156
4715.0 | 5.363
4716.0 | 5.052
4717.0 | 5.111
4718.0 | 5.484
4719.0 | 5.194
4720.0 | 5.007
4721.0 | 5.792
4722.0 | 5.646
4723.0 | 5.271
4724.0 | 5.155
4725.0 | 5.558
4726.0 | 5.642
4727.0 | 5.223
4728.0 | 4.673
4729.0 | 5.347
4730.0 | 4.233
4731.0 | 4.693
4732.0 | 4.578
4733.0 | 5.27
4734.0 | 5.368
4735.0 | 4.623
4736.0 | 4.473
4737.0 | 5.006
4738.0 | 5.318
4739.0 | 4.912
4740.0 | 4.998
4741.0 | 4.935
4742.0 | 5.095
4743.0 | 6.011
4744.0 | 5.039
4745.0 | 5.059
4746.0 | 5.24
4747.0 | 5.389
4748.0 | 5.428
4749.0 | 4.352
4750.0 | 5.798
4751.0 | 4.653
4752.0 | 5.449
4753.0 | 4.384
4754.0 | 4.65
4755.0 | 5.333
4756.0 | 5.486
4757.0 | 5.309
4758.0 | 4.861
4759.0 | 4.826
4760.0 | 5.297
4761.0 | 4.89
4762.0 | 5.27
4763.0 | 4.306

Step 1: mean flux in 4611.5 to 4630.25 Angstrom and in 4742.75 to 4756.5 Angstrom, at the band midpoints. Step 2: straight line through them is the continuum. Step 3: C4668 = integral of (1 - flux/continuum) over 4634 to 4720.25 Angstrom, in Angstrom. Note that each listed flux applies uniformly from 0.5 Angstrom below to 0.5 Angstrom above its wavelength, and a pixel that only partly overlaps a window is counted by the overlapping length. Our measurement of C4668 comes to 6.2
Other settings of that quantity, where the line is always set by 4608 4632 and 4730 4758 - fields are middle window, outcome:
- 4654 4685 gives 1.9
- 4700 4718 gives 0.7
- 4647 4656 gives 1.2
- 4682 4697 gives 0.6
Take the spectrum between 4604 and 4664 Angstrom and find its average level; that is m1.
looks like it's 5.06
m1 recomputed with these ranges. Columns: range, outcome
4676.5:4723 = 4.95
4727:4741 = 4.9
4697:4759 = 5.04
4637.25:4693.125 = 4.85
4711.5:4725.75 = 5.26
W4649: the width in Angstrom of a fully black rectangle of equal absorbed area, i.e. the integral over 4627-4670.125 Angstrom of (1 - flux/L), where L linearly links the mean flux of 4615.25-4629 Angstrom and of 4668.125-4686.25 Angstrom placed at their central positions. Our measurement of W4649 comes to 1.3 Angstrom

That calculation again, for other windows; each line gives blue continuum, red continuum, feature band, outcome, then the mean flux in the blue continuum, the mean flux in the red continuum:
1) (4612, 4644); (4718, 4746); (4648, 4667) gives 1.46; 5.22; 5.12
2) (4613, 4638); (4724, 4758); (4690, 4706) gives 1.29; 5.24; 5.07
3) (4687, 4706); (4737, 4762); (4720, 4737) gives -0.43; 4.75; 5.11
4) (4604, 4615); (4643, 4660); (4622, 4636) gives -0.95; 5.25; 4.65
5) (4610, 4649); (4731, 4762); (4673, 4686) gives 0.56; 5.15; 5.06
